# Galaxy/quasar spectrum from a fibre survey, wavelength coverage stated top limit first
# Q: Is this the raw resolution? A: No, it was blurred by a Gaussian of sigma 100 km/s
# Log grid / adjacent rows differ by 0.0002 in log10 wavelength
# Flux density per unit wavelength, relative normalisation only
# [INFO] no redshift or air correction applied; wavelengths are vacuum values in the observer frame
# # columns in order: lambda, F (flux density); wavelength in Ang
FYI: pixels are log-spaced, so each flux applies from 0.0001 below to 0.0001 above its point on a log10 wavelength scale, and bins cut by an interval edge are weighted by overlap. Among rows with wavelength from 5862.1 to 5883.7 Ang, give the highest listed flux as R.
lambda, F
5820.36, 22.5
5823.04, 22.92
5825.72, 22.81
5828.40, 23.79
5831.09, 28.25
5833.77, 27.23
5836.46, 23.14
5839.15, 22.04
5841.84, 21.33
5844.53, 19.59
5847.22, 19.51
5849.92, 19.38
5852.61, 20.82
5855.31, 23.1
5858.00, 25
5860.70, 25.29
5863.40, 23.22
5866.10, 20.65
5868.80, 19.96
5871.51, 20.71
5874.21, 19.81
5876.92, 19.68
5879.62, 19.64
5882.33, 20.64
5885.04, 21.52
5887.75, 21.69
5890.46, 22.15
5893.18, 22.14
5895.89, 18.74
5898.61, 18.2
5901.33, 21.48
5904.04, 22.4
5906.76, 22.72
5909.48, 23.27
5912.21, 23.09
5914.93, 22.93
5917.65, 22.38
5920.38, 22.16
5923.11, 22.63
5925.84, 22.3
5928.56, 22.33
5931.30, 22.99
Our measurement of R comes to 23.22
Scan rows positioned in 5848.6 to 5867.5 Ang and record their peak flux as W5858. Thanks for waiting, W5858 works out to 25.29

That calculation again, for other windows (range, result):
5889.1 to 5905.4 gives 22.4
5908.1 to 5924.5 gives 23.27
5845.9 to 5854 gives 20.82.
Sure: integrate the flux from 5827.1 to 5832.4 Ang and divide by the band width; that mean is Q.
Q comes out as 26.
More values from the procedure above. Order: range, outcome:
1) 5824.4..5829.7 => 23.3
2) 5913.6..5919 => 22.7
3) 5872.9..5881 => 19.7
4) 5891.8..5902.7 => 20.1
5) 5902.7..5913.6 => 22.9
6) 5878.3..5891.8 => 21.1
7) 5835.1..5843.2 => 22.2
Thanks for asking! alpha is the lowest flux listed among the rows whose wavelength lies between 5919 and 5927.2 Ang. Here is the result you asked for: 22.16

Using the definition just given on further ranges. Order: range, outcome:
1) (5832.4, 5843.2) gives 21.33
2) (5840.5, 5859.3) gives 19.38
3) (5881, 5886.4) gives 20.64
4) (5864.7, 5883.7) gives 19.64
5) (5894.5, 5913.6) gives 18.2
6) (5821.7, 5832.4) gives 22.81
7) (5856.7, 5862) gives 25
